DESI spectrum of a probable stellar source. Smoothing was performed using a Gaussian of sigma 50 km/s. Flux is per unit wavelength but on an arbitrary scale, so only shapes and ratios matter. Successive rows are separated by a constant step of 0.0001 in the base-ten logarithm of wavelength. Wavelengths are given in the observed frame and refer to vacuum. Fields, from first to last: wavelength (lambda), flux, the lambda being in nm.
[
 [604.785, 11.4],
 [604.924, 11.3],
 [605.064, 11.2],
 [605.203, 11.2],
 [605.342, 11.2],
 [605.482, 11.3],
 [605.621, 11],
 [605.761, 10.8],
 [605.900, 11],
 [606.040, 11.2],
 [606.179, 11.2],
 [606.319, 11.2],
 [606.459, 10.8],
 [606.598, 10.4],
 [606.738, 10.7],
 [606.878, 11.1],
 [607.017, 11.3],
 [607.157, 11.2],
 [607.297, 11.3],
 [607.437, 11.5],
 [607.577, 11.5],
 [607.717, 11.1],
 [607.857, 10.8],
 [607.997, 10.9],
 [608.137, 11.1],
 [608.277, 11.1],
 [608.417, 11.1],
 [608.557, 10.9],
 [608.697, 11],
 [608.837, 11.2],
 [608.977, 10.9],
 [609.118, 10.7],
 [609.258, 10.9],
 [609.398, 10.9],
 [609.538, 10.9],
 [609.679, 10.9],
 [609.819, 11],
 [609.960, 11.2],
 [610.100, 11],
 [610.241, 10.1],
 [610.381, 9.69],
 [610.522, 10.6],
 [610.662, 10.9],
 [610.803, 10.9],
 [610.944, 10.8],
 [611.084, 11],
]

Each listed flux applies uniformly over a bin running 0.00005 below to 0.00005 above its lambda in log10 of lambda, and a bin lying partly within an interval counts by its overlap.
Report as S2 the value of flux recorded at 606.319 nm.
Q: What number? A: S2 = 11.2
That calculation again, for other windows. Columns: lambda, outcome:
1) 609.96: 11.2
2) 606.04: 11.2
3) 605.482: 11.3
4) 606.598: 10.4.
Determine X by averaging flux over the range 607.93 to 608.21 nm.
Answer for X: 11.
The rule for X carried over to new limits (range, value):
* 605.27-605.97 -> 11.1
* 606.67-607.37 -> 11.1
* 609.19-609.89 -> 10.9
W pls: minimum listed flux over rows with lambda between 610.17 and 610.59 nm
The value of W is 9.69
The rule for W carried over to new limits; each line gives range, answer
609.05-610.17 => 10.7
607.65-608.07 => 10.8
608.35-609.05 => 10.9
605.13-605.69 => 11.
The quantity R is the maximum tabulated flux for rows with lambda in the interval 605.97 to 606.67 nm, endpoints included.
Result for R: 11.2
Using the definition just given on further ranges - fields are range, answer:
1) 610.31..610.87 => 10.9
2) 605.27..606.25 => 11.3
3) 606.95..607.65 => 11.5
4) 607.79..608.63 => 11.1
